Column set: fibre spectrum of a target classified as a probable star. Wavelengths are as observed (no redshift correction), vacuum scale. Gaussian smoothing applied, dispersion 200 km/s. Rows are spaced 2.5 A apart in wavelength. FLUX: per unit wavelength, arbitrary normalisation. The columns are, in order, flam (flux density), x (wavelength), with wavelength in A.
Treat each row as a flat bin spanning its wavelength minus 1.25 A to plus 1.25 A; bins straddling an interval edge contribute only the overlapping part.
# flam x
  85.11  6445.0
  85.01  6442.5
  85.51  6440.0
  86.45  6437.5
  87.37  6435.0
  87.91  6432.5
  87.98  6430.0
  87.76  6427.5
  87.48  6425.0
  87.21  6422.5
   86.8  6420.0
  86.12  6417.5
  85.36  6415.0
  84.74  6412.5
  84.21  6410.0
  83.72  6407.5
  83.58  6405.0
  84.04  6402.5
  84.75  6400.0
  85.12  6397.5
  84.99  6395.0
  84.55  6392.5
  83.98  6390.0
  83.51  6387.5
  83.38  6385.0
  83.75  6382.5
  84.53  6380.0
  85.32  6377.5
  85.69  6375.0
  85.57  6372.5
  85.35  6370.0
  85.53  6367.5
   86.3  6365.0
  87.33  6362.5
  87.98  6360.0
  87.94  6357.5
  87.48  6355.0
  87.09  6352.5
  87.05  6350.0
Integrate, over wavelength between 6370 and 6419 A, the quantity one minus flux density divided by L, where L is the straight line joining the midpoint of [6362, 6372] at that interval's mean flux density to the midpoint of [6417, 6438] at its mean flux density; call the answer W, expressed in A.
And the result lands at 1.12 A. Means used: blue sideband 86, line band 84.6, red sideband 87.3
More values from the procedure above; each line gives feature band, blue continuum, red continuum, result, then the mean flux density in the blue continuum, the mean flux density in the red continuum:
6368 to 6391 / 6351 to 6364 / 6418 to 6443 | 0.7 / 87.5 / 87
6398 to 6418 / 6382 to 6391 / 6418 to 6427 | 0.3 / 83.6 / 87.1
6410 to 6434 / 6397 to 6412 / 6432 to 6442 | -0.3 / 84.2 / 86.6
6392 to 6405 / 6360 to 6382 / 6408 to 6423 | 0.2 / 85.8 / 85.6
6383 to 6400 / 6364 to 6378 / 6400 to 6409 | 0.1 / 85.6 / 83.9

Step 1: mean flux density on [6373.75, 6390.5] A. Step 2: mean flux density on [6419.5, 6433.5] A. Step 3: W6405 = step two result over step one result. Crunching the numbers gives 1.04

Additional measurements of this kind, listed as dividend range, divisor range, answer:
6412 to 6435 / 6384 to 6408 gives 1.03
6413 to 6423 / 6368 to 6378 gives 1.01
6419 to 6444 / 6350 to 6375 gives 1.00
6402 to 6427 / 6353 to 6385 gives 0.99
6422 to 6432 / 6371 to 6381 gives 1.03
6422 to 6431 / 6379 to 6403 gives 1.04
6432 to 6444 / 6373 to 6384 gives 1.02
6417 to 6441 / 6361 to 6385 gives 1.02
